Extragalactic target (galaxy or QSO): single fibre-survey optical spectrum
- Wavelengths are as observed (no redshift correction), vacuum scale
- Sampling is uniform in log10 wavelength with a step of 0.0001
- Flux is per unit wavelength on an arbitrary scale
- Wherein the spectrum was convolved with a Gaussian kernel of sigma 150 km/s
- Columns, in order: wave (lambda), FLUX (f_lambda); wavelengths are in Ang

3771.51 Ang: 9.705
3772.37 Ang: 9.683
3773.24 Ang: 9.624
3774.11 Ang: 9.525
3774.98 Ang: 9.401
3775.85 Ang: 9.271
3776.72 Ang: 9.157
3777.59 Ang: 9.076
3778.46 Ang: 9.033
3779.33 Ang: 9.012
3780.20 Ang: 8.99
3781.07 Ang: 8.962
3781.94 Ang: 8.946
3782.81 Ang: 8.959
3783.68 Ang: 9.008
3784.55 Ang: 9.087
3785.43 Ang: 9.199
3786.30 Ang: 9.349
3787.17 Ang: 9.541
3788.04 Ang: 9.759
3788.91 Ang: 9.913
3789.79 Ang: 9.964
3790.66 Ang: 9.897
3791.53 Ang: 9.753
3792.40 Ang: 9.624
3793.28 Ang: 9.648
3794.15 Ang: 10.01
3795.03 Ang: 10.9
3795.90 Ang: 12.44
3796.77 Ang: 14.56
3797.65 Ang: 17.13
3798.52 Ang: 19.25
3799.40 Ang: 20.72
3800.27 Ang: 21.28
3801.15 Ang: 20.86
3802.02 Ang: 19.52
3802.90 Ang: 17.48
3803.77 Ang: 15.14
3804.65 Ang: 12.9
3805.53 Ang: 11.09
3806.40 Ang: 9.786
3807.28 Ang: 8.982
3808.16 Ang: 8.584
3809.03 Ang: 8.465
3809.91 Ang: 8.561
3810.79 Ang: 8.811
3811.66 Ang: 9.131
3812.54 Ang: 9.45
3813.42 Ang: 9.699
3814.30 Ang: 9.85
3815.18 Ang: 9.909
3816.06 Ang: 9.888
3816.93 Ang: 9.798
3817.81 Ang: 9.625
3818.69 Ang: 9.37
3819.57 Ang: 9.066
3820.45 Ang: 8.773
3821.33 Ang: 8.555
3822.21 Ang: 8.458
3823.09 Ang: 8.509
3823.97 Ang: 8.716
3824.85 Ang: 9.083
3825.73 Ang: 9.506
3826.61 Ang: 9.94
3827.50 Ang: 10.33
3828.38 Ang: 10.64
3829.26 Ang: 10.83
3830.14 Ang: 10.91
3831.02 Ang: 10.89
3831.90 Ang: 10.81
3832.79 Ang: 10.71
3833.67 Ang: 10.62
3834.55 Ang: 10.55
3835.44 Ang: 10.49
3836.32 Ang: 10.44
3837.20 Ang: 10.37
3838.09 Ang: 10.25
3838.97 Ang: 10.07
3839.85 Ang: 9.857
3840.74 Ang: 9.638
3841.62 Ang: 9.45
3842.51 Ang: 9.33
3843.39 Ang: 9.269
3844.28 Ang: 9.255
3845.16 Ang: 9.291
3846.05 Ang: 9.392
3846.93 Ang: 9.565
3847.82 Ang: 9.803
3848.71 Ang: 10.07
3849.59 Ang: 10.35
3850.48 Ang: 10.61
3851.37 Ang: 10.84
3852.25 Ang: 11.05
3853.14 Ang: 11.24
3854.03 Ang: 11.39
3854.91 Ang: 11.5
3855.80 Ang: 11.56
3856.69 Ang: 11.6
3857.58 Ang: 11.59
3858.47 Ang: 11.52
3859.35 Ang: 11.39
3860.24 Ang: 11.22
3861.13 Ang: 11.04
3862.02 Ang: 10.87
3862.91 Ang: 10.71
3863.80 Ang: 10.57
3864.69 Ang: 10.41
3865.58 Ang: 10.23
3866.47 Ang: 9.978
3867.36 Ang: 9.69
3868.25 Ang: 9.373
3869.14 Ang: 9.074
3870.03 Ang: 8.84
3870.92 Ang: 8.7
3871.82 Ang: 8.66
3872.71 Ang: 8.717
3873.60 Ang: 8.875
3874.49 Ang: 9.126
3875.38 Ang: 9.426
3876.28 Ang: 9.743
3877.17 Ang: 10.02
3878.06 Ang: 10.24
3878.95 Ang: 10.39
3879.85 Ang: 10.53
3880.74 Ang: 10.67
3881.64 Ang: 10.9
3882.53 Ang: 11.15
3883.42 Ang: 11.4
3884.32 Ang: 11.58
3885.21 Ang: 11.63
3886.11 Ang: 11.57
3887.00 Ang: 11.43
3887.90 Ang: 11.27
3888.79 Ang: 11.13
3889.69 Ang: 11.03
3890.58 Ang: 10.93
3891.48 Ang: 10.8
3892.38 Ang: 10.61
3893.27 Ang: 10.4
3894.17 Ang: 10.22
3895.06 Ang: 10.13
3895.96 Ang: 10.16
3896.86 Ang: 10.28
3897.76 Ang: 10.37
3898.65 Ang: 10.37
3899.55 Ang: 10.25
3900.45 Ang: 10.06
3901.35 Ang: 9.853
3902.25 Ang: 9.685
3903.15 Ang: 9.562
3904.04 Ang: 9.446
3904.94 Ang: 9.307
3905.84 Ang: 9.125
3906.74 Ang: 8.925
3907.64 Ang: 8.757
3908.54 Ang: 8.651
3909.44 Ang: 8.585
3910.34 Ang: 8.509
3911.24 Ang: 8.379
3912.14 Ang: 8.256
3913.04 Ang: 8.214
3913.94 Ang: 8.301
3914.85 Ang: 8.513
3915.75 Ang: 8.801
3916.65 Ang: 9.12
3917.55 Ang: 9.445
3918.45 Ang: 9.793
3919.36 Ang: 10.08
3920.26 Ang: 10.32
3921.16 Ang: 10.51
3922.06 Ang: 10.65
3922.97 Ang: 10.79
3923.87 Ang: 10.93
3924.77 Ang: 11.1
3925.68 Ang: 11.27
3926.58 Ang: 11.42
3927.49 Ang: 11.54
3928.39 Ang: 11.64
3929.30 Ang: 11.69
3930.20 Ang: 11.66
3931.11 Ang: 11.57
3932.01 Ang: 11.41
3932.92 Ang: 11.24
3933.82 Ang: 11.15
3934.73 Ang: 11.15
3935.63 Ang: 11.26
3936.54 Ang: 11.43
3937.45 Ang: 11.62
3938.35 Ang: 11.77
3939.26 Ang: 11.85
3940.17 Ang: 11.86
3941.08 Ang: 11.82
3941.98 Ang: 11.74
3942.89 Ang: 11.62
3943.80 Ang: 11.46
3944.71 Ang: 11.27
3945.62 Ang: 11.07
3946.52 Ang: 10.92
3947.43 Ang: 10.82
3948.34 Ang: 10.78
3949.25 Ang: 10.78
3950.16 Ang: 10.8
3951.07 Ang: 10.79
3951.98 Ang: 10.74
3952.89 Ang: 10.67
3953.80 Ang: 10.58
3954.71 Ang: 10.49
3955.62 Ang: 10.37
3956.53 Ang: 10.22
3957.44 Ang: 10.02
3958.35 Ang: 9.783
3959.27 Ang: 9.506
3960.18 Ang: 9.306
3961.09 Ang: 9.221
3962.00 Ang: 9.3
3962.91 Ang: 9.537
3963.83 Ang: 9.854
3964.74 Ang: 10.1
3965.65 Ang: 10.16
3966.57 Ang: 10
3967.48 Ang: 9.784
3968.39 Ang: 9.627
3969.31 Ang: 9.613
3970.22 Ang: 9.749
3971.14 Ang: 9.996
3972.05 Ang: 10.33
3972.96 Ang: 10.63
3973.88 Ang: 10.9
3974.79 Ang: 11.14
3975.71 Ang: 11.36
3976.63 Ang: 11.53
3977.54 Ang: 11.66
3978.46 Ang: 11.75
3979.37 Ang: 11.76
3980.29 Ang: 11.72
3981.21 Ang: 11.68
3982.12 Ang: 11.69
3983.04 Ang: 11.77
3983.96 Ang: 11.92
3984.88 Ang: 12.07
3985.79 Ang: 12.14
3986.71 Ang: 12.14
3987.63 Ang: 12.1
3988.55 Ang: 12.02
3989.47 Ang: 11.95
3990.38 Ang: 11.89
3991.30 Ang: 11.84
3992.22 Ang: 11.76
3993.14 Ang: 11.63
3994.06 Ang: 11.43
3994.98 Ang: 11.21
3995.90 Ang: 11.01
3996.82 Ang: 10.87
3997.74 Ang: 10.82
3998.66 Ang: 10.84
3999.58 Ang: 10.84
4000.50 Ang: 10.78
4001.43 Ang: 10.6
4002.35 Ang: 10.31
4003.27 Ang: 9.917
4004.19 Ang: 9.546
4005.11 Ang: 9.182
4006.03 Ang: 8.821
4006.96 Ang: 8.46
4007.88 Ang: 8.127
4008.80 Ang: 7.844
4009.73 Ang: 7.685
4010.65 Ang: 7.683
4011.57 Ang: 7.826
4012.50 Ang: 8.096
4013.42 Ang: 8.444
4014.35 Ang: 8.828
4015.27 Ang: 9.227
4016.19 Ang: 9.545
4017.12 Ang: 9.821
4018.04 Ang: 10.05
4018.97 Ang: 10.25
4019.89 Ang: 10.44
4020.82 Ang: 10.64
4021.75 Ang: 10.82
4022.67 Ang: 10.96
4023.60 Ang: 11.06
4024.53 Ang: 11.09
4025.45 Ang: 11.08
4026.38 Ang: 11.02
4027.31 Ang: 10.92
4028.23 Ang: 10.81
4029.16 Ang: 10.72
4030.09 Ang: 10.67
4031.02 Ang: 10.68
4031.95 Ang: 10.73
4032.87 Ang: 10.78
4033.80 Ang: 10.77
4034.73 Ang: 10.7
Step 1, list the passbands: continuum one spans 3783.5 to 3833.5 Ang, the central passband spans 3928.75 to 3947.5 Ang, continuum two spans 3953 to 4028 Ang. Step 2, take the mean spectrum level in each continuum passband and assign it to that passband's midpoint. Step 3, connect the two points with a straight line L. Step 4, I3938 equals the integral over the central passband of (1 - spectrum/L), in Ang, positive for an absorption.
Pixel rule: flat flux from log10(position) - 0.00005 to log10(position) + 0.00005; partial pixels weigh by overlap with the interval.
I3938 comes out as -1.5 Ang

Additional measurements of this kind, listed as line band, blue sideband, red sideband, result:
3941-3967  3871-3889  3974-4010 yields 0.70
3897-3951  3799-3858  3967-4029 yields 1.22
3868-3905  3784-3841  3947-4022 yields 1.88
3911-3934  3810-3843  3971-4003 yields 0.93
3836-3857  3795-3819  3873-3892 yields 2.43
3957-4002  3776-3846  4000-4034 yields -4.04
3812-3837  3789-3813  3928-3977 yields 5.13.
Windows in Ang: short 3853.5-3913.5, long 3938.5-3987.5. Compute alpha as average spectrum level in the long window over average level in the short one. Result 1.06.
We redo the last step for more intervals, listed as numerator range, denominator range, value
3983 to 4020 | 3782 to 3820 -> 0.89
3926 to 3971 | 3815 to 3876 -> 1.07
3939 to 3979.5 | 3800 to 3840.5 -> 0.99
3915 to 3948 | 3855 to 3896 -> 1.05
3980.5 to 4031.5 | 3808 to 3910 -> 1.04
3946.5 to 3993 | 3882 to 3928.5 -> 1.07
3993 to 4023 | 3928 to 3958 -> 0.87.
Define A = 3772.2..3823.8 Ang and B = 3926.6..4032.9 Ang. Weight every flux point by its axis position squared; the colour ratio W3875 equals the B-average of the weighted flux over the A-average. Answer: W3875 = 1.08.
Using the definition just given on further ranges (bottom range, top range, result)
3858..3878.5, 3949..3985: 1.12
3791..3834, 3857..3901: 0.95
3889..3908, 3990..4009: 1.09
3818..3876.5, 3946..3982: 1.11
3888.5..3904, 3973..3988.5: 1.18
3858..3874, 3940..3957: 1.15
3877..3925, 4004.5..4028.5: 1.01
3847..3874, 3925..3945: 1.15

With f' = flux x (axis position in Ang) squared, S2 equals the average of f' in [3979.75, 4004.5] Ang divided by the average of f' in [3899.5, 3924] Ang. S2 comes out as 1.3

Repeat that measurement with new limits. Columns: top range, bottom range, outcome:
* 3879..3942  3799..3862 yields 1.01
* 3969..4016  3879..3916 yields 1.10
